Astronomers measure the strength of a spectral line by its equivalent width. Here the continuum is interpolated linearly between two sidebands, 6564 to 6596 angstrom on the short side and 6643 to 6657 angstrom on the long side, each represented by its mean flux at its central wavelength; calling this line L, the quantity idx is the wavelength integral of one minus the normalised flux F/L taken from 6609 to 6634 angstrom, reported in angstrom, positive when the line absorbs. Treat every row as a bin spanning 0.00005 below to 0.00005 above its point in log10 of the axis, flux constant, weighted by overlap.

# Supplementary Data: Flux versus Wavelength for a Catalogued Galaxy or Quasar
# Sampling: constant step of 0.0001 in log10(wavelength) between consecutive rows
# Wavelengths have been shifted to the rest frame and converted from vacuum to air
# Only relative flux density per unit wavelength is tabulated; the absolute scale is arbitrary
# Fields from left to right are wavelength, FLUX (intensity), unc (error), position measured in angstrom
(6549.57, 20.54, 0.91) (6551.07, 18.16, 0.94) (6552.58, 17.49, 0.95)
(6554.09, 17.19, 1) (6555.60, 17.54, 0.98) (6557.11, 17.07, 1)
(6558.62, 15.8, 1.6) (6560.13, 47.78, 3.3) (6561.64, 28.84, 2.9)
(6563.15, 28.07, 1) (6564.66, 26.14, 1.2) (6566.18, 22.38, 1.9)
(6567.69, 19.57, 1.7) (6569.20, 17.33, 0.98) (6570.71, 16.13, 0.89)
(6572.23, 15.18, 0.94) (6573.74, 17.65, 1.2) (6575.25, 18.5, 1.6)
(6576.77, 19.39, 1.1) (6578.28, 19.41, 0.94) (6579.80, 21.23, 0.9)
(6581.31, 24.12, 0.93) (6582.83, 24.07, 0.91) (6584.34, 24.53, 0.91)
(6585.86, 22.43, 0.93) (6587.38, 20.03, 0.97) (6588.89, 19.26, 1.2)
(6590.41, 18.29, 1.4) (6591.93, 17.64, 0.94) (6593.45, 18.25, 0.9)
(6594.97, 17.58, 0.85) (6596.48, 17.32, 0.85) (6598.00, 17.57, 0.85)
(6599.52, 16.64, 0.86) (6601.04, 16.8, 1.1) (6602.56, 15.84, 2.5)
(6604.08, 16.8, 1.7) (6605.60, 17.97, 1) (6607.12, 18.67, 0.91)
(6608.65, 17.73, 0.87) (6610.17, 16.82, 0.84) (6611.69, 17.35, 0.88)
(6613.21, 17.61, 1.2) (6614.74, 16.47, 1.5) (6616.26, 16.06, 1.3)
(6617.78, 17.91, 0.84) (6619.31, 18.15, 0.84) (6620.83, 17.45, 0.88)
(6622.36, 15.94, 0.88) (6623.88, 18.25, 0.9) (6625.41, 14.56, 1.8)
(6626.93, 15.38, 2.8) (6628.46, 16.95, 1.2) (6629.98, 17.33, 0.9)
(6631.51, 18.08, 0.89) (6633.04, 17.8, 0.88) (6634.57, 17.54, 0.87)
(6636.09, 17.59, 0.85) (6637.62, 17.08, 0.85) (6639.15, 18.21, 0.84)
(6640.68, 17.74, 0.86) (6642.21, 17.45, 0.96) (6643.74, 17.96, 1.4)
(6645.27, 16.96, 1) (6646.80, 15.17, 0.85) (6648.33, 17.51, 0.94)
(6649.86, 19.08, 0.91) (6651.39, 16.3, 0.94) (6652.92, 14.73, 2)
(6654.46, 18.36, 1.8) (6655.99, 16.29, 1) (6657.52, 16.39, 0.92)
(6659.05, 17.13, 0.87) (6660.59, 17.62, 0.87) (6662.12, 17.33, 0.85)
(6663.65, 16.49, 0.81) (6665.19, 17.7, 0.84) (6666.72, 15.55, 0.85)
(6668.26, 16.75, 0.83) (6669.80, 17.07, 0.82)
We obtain 1.53 angstrom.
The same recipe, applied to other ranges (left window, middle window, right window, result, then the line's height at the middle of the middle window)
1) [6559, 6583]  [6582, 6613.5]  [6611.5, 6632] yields 1.84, 19.7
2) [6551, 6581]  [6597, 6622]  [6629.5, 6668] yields 2.40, 19.1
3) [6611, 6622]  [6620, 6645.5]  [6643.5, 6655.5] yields -0.17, 17.1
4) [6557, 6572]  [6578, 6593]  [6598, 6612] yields -0.48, 20.4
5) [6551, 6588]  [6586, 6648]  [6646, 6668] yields 5.02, 19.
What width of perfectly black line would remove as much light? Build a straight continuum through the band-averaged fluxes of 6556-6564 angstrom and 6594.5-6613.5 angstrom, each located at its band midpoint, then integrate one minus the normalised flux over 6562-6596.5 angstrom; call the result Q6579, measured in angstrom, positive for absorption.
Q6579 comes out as 3.54 angstrom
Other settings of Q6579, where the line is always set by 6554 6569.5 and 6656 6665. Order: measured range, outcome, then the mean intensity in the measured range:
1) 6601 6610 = 1.51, 17.3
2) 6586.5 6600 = 2.21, 18.1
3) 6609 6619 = 1.54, 17.1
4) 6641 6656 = 0.66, 17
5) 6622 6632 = 1.39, 16.6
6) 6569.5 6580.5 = 2.29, 18.2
